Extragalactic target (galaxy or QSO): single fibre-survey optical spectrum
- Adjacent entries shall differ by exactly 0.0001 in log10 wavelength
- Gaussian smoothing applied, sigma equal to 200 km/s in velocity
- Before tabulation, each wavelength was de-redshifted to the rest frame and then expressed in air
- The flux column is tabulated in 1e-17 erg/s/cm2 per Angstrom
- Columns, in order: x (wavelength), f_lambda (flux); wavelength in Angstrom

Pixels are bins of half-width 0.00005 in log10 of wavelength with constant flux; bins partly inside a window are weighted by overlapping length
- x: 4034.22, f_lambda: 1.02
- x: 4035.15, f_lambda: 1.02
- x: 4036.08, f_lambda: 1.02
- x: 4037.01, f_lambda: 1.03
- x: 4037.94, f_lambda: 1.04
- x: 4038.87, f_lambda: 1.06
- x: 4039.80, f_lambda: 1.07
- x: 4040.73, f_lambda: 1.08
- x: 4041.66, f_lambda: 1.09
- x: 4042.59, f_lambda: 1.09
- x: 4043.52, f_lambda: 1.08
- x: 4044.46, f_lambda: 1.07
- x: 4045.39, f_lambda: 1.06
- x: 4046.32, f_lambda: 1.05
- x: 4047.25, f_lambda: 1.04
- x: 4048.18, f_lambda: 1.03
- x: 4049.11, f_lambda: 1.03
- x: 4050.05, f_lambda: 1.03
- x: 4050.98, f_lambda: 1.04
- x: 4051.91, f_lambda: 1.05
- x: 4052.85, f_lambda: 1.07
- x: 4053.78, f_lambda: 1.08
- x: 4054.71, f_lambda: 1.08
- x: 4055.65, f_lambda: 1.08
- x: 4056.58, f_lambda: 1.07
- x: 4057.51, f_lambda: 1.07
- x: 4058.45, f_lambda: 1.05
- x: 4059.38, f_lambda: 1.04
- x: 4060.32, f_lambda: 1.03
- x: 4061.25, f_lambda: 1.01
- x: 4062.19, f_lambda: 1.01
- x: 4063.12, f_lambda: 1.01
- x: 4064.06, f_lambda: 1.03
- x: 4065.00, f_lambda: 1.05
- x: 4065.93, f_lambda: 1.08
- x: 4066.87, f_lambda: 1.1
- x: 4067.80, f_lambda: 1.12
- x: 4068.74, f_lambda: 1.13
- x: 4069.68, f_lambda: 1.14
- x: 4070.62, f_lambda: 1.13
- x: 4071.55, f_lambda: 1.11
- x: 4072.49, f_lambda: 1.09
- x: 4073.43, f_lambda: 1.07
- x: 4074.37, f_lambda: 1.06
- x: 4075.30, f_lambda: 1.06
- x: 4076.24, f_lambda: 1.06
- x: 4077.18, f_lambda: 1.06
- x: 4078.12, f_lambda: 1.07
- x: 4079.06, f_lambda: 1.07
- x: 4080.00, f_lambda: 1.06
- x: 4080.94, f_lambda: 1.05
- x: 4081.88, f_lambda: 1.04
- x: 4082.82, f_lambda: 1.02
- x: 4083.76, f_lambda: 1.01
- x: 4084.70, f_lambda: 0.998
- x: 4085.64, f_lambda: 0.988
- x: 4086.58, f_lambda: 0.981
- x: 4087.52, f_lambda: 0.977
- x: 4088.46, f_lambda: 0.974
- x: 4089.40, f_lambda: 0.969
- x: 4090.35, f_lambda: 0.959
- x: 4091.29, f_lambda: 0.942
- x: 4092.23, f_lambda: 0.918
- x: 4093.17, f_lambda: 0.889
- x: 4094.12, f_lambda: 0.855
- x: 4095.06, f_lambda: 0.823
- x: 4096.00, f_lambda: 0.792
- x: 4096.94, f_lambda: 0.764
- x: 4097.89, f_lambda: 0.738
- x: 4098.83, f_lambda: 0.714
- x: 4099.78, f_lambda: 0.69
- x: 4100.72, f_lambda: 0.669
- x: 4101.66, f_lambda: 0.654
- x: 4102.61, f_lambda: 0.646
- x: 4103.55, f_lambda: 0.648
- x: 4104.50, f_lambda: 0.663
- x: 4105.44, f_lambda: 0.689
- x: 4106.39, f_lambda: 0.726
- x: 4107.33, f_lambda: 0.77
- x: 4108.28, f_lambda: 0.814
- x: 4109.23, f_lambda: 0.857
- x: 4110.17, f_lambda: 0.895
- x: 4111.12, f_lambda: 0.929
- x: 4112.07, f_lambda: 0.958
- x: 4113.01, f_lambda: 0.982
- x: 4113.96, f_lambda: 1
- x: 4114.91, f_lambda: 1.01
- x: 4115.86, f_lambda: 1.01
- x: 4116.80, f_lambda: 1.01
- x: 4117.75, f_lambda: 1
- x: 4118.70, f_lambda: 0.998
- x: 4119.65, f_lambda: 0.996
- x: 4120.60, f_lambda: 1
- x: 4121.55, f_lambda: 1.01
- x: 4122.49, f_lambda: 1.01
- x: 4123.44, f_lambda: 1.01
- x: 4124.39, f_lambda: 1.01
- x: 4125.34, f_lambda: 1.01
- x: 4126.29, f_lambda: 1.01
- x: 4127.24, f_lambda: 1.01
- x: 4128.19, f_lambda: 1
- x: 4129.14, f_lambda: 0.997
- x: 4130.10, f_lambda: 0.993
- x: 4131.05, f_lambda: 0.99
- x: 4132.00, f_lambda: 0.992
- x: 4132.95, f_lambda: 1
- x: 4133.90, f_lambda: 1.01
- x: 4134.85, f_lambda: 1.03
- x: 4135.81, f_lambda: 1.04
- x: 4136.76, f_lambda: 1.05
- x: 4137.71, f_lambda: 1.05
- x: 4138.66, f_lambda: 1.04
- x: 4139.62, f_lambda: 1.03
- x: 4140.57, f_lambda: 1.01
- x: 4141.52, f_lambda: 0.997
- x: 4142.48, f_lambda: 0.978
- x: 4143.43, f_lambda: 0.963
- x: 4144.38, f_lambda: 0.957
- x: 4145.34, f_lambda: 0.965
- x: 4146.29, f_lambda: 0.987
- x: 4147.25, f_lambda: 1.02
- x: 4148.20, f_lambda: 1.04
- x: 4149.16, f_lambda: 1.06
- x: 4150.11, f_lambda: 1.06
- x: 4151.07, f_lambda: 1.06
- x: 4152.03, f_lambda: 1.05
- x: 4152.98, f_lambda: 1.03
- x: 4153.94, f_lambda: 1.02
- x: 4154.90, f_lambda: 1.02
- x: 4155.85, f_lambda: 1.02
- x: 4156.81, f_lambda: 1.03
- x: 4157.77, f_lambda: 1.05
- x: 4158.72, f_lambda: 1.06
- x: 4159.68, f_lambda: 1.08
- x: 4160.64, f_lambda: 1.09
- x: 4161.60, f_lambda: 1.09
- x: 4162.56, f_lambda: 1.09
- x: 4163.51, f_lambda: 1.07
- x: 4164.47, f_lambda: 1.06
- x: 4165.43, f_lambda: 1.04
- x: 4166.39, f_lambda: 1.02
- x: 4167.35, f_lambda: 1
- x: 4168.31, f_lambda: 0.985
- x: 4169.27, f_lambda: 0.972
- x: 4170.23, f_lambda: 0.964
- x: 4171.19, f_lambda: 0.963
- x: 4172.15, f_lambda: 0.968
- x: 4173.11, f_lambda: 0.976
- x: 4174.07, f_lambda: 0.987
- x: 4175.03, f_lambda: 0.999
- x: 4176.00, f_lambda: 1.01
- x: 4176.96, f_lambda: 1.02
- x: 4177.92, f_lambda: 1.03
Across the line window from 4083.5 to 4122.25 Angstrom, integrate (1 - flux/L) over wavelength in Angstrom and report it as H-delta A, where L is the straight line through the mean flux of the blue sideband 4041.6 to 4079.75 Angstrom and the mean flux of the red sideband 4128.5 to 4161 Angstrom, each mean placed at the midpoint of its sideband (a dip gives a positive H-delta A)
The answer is 6.2 Angstrom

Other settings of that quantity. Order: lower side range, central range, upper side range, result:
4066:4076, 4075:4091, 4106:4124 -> 0.60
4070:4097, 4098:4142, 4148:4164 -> 4.35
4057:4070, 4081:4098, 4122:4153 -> 1.85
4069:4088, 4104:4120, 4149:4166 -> 2.34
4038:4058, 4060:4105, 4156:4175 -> 4.11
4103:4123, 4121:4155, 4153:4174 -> -1.78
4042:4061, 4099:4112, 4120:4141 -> 3.53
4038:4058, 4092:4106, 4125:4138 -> 3.96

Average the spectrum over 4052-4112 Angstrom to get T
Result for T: 0.955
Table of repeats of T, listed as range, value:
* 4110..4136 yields 0.997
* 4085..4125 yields 0.881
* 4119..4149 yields 1.01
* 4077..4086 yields 1.04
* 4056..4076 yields 1.07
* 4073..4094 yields 1.01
